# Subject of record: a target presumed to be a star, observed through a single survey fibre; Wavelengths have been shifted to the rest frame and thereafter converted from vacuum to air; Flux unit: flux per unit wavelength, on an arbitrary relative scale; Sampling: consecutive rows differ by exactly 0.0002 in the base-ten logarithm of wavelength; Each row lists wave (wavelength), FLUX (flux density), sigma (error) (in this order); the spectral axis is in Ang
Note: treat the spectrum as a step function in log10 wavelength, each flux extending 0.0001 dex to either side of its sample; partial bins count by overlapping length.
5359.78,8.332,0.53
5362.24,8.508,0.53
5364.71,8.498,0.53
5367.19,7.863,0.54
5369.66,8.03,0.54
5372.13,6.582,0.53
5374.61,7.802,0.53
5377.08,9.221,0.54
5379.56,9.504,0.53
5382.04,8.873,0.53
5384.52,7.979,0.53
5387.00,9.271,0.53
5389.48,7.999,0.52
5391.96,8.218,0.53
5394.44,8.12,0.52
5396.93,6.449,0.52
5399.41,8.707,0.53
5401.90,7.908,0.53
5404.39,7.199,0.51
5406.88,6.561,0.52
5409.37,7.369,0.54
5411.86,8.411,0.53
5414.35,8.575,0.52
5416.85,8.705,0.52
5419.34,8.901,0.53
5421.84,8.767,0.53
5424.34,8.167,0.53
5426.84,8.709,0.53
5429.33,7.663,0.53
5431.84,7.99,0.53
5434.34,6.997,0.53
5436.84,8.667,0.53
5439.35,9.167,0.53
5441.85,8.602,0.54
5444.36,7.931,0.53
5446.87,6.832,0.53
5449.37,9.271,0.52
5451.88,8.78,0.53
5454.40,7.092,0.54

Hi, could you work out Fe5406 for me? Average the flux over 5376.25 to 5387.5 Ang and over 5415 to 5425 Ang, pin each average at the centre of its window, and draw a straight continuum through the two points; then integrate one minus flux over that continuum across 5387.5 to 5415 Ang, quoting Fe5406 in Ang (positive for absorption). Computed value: 3.1 Ang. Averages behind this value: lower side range 8.94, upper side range 8.65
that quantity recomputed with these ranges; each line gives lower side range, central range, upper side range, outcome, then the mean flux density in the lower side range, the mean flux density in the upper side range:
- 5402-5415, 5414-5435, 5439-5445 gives -0.7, 7.61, 8.54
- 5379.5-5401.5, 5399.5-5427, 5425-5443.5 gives 0.5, 8.27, 8.25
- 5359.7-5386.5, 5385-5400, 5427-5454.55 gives 0.3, 8.32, 8.15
